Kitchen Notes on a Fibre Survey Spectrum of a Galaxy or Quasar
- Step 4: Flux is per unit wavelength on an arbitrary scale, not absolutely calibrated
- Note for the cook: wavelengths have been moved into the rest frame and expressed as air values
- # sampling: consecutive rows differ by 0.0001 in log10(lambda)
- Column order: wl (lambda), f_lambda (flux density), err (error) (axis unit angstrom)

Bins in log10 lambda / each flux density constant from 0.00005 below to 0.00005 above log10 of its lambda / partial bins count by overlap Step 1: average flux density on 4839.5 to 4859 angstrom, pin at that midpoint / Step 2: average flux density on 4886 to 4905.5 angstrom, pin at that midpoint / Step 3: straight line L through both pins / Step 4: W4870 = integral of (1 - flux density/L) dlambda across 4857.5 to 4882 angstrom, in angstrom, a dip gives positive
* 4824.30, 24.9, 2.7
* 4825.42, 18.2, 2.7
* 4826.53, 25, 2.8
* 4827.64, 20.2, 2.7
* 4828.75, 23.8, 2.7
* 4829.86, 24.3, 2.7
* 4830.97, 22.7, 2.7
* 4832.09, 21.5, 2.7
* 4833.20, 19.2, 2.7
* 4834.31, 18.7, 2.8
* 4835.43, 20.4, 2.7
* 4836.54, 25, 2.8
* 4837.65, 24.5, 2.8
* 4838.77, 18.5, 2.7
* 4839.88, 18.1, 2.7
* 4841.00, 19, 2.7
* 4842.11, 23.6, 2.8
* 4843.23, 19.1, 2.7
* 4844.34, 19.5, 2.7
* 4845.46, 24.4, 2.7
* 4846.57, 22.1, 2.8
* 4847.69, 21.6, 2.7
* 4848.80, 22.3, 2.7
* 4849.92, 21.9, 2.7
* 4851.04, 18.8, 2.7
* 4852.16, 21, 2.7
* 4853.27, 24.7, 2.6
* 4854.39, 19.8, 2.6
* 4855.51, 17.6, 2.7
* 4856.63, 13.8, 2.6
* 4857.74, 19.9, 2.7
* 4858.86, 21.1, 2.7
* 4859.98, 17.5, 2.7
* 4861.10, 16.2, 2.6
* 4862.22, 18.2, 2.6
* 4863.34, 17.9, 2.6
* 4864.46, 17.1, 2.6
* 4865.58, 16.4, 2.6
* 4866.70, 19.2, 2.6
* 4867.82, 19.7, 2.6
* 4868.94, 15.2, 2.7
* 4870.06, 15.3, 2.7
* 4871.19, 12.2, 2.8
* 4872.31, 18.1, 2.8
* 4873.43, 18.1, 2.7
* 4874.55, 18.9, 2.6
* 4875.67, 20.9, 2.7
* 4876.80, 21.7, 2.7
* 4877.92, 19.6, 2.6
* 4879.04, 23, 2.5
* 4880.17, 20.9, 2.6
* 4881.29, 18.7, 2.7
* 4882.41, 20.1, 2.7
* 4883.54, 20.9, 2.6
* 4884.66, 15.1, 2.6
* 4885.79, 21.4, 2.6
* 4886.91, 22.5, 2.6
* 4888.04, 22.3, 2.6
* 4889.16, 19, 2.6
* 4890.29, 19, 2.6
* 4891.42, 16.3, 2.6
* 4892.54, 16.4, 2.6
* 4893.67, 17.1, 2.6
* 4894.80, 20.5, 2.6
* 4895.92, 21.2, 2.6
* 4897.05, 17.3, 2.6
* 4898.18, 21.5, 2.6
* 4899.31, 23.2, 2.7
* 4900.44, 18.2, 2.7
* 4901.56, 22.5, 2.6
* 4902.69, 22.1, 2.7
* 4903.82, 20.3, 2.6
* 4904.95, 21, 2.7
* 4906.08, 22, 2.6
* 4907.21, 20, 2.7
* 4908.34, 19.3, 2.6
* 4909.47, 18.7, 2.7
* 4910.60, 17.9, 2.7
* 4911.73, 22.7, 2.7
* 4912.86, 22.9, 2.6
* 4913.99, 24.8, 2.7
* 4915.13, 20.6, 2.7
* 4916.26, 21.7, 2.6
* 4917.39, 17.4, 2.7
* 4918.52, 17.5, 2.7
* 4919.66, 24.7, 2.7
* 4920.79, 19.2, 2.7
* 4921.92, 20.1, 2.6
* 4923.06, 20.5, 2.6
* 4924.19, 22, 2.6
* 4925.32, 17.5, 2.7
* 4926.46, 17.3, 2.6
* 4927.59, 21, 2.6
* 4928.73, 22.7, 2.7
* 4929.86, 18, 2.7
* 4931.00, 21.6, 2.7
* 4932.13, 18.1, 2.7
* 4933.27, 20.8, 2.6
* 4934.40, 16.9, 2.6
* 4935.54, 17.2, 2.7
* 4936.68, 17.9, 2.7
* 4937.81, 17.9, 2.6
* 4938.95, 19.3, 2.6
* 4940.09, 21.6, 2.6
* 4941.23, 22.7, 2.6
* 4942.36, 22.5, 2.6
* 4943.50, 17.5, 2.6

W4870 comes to 2.2 angstrom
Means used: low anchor 20.5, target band 18.4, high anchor 20.1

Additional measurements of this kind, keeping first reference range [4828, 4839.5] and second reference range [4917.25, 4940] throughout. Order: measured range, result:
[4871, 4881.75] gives 0.7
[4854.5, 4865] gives 1.7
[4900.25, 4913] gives -0.4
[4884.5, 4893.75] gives 0.6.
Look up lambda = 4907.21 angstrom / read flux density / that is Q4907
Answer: 20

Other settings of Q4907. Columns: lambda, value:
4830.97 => 22.7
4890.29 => 19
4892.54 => 16.4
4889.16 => 19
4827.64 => 20.2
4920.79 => 19.2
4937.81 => 17.9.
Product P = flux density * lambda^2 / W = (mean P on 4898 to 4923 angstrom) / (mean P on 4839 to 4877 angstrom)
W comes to 1.11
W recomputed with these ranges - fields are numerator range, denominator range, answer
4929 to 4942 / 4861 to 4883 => 1.08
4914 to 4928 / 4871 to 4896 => 1.06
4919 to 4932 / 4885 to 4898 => 1.06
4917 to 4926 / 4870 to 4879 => 1.09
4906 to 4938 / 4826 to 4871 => 1.03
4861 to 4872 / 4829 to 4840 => 0.79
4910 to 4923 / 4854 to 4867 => 1.19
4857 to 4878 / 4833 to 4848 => 0.87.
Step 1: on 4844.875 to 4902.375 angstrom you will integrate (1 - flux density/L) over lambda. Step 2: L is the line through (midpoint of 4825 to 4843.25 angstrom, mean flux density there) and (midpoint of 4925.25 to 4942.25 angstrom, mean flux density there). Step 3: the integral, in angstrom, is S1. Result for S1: 3.4 angstrom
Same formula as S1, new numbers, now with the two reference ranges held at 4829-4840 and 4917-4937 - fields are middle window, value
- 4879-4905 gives 0.4 angstrom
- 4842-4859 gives 0.4 angstrom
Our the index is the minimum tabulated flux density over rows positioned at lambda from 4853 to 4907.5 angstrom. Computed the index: 12.2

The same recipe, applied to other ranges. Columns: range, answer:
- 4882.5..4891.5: 15.1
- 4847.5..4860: 13.8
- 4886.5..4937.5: 16.3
